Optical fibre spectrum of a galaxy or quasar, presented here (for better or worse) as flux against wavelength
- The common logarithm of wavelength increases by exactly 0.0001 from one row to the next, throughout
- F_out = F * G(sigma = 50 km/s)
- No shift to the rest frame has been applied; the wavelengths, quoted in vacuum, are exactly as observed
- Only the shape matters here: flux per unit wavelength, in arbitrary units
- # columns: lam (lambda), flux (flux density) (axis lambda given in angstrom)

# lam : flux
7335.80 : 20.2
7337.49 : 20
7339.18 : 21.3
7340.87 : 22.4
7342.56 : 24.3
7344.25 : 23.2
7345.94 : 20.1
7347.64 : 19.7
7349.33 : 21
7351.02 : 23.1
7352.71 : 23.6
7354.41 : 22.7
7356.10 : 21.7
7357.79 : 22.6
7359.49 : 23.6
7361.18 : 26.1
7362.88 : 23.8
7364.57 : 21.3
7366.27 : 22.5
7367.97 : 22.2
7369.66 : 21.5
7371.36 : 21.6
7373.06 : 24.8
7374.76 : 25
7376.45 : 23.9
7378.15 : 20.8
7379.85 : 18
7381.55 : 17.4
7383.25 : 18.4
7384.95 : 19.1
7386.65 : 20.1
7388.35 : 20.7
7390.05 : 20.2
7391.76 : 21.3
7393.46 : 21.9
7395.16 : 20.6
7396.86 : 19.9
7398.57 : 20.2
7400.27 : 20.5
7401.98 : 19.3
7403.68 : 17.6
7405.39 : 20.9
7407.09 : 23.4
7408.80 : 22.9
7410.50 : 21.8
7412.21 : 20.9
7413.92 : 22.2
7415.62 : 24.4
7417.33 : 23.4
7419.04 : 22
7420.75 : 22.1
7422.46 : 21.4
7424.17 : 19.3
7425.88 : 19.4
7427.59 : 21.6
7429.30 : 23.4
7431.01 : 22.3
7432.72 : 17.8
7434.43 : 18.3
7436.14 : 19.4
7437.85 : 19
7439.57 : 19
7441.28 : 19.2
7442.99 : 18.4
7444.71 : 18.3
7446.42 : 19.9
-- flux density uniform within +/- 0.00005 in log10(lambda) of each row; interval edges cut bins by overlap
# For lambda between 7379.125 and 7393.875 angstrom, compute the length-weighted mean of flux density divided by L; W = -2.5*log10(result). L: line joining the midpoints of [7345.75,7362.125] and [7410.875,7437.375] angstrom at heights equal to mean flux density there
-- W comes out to 0.12 mag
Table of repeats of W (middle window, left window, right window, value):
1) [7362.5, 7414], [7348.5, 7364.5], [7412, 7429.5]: 0.07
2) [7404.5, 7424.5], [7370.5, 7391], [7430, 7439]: -0.11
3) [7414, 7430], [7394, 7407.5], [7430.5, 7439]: -0.12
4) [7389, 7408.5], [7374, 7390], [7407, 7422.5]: 0.04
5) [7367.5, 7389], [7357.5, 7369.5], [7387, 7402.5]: 0.04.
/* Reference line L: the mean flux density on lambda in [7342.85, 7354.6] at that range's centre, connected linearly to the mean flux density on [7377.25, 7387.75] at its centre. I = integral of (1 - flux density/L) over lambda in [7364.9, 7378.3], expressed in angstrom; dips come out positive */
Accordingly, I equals -1.9 angstrom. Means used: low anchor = 22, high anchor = 19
